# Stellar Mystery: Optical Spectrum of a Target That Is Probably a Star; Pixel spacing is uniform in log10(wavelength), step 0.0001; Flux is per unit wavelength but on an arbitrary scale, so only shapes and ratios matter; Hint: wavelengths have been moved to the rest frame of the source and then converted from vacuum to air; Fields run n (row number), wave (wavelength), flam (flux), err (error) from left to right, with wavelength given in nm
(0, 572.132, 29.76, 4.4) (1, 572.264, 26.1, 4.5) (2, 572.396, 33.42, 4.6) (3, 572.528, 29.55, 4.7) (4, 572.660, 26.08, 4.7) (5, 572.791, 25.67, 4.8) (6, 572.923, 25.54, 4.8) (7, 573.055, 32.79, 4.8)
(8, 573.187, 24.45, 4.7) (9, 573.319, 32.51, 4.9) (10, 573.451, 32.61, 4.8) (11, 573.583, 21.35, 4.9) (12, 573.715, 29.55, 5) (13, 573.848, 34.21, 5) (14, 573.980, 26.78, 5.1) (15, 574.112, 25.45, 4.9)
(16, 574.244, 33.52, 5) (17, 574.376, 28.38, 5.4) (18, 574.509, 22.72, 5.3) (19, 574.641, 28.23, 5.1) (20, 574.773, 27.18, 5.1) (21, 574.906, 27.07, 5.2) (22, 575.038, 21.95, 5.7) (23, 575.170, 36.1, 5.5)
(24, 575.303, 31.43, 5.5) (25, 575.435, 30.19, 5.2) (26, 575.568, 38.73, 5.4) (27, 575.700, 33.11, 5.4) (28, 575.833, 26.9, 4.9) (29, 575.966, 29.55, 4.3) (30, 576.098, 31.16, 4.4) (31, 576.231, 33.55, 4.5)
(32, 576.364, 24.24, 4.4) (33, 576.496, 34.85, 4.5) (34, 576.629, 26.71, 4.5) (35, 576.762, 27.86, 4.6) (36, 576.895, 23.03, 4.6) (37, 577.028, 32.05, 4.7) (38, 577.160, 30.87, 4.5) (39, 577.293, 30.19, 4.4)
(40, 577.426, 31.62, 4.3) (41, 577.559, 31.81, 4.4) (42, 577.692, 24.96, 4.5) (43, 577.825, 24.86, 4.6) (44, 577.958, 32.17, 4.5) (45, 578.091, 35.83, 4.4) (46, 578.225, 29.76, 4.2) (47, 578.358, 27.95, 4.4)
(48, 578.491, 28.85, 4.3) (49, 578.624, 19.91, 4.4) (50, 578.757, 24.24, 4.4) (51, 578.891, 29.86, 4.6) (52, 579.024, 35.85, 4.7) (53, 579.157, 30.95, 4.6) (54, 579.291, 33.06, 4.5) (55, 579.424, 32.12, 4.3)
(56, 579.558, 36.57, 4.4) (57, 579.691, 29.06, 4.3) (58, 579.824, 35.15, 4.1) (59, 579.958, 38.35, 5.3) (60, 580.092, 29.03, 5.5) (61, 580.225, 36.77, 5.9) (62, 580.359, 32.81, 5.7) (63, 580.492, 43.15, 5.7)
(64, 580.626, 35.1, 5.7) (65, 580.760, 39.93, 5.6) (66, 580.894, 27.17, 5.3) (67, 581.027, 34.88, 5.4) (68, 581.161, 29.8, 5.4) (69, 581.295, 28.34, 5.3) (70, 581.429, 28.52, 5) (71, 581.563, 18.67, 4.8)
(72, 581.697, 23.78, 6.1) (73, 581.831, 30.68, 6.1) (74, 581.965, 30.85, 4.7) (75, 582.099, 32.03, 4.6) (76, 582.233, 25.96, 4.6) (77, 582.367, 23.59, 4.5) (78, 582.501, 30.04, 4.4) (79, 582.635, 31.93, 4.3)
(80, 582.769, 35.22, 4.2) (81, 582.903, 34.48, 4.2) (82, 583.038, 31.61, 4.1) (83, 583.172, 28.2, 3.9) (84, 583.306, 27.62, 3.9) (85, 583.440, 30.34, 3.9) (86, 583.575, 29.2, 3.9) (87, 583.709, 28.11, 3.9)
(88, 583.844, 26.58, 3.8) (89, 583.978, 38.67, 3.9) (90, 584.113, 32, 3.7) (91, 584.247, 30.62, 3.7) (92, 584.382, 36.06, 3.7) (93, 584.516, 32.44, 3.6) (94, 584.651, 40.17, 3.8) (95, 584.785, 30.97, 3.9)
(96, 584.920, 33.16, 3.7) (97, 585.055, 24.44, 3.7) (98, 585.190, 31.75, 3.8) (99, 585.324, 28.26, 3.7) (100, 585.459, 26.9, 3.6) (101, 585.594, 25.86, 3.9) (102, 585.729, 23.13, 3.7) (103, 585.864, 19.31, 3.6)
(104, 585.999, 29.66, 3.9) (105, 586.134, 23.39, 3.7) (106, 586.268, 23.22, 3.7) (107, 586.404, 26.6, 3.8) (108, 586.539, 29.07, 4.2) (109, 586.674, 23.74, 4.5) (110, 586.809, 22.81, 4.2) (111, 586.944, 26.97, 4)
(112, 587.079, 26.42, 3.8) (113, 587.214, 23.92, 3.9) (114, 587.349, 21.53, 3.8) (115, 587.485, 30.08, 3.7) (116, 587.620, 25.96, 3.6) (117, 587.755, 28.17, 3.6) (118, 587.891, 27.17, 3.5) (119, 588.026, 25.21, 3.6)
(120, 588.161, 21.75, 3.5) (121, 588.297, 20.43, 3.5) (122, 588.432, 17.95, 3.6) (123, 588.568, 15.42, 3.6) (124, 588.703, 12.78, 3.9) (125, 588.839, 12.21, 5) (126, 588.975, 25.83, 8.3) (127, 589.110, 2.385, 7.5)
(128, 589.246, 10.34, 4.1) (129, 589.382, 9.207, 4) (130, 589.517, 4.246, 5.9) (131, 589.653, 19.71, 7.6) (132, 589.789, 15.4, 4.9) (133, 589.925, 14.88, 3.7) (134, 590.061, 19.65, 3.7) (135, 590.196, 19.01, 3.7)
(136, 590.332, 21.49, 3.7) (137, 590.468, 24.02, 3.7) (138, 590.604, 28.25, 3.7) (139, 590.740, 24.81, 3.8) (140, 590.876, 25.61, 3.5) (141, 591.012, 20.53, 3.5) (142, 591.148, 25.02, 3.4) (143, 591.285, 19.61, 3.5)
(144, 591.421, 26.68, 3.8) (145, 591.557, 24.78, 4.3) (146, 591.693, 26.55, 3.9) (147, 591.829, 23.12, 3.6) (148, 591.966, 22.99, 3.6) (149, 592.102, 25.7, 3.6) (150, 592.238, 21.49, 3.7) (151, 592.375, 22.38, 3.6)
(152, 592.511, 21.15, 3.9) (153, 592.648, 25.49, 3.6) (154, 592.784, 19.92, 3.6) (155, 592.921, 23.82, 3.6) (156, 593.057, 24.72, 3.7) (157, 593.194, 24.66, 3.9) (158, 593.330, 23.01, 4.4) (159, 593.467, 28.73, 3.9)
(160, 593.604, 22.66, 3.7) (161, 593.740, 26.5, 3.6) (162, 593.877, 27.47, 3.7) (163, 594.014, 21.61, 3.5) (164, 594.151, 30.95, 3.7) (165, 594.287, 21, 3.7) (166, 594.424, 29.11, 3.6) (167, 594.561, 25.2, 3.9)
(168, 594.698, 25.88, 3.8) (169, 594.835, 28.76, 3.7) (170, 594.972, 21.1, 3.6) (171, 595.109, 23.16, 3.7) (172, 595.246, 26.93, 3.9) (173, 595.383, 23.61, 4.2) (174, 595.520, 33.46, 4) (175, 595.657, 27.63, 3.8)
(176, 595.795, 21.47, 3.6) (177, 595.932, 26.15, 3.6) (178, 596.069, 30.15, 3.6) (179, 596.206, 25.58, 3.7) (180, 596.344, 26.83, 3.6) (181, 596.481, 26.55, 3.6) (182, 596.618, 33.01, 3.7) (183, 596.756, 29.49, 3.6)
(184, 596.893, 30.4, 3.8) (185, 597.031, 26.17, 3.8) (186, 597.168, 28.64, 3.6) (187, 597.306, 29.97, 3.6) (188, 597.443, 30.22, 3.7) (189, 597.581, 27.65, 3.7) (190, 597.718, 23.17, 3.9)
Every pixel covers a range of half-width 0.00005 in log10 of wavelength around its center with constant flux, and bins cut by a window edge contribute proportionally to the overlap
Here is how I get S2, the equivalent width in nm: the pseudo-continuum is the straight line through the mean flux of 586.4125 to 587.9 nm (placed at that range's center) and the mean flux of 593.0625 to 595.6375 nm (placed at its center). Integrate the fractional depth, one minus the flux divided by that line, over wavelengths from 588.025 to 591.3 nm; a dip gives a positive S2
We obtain 0.99 nm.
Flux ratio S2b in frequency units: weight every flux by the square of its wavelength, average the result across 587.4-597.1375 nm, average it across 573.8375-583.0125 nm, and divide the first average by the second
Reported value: 0.80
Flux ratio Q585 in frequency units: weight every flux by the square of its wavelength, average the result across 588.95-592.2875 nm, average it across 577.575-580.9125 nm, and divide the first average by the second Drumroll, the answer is 0.7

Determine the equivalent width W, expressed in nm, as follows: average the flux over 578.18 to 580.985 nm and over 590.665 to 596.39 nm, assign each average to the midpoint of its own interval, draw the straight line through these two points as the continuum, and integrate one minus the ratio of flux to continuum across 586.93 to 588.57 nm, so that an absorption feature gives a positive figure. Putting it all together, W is 0.22 nm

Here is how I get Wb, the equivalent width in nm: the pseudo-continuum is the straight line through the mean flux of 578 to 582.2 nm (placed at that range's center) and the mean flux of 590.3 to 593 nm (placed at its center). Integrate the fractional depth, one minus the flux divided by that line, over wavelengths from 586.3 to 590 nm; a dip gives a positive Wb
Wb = 0.87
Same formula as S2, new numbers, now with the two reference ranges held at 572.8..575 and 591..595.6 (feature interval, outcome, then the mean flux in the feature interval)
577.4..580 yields -0.31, 30.6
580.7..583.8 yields -0.34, 29.6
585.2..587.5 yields 0.05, 25.4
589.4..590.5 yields 0.37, 16.7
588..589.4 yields 0.54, 15.7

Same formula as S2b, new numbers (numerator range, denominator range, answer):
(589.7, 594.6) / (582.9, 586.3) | 0.82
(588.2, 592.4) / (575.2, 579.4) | 0.68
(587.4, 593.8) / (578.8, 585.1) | 0.70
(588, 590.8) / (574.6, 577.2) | 0.61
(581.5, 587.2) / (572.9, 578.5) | 1.00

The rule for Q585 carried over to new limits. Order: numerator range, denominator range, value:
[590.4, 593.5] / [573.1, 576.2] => 0.87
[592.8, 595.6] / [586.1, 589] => 1.13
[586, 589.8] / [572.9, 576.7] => 0.73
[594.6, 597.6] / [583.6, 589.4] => 1.13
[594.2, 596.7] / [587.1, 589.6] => 1.45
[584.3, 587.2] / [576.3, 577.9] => 1.00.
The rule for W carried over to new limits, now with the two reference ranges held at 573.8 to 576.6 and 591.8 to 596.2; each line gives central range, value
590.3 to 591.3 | 0.072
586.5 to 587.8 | 0.047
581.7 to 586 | -0.366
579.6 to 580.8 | -0.293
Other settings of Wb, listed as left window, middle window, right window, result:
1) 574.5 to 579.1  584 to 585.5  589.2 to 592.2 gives -0.46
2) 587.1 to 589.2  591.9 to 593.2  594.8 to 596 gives 0.03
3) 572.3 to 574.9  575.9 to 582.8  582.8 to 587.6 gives -0.49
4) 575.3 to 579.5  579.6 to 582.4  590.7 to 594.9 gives -0.25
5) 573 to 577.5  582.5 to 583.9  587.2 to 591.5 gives -0.36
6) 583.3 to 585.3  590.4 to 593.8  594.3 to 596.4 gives 0.45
